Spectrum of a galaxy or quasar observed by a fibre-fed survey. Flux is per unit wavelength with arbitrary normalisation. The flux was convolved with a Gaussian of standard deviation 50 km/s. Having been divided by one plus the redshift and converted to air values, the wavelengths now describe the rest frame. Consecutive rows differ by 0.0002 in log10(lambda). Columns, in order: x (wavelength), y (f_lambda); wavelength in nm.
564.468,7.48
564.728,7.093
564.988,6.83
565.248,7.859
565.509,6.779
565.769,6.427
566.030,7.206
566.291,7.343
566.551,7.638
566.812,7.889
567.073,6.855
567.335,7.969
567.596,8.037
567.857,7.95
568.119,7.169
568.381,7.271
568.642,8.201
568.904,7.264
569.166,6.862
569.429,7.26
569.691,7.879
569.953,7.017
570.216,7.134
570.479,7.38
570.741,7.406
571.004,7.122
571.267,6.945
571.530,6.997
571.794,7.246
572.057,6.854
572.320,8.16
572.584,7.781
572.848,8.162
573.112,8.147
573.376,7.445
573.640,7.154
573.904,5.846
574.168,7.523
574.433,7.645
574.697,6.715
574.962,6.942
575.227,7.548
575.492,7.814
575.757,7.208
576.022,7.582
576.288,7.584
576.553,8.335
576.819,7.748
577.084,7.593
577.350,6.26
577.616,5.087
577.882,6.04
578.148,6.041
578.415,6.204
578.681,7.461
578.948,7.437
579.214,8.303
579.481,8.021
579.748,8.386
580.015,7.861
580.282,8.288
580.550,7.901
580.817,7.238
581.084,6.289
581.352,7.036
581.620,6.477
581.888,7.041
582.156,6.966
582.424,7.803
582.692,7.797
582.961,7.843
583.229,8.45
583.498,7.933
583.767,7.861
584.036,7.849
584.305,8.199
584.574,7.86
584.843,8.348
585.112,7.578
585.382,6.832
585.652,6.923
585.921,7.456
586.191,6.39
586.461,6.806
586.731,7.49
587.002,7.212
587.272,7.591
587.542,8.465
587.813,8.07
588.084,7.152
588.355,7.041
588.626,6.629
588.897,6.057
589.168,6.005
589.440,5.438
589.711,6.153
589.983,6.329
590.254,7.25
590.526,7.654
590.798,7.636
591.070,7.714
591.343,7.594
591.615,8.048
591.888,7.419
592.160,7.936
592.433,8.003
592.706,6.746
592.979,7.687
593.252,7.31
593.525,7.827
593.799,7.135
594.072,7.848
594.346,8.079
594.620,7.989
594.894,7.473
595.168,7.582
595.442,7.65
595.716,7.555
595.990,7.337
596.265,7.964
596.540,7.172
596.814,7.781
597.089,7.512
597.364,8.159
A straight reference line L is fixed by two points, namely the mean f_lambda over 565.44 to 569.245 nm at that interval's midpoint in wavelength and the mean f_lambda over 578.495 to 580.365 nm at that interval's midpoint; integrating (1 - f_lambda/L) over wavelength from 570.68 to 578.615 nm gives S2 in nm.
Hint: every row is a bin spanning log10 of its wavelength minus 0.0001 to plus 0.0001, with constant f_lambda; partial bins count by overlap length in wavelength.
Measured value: 0.55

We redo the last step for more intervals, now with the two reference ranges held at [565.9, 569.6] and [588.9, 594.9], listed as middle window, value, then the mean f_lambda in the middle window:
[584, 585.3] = -0.10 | 7.93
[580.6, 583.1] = 0.06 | 7.2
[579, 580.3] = -0.13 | 8.12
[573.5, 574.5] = 0.06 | 7.01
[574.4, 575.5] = 0.03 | 7.25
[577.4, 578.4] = 0.21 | 5.82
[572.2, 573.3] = -0.08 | 8.02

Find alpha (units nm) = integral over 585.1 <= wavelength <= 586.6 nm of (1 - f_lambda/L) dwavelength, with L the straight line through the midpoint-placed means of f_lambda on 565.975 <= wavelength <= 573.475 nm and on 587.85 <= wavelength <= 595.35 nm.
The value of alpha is 0.08 nm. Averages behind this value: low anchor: 7.47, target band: 6.95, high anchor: 7.26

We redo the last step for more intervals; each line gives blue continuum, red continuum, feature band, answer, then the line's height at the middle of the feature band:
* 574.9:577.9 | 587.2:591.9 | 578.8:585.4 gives -0.48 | 7.16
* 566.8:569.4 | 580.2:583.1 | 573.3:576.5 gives 0.06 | 7.42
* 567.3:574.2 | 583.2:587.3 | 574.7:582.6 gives 0.23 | 7.47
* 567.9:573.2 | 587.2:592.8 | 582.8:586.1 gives -0.22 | 7.25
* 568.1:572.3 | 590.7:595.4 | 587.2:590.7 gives 0.31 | 7.58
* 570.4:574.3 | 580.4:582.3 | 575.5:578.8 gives 0.10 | 7.16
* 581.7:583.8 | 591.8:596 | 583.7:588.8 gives 0.14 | 7.65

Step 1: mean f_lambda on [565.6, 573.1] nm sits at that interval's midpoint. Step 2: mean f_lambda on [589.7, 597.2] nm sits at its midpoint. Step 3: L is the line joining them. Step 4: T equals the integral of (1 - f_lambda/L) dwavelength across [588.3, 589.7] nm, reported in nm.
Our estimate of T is 0.25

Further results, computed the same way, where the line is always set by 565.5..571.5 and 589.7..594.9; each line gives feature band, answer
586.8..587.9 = -0.05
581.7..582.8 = 0.02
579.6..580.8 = -0.09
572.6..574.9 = 0.02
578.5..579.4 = -0.03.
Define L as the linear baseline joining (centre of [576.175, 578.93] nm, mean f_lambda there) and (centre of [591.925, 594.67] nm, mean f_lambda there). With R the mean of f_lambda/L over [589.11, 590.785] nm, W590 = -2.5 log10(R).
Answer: 0.14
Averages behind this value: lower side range 6.85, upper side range 7.64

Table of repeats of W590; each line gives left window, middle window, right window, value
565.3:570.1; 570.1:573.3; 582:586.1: 0.003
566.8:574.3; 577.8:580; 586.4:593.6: 0.005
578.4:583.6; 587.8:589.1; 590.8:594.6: 0.118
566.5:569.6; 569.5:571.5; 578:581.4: 0.037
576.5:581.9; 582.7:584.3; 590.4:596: -0.095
